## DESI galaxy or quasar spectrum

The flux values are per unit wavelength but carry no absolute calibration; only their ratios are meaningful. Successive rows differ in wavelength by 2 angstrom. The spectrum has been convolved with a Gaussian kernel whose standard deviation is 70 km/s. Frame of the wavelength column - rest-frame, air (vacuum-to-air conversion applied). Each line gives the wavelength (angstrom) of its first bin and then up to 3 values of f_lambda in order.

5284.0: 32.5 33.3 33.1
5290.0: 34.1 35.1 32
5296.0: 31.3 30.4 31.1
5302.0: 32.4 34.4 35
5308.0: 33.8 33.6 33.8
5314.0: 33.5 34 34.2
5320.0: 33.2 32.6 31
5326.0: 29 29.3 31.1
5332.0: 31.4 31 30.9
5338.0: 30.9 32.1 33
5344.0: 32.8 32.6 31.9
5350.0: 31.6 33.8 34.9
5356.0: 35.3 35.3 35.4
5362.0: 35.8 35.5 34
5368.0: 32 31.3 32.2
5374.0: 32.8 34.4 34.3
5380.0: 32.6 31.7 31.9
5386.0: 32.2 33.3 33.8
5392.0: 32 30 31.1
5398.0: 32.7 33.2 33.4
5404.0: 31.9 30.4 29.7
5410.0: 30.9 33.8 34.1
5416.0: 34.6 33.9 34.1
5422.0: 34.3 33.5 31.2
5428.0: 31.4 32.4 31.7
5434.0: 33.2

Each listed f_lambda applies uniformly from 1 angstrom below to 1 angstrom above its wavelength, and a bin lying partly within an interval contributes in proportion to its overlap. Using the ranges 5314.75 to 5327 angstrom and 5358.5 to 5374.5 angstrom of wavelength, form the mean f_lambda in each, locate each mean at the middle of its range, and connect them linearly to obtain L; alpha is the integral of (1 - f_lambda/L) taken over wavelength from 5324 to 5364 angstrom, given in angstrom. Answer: 0.6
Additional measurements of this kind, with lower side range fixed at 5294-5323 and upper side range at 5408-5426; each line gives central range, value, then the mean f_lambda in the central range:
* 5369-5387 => 0.33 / 32.6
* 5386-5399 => 0.42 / 32.2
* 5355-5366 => -0.72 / 35.3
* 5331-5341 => 0.56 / 31.3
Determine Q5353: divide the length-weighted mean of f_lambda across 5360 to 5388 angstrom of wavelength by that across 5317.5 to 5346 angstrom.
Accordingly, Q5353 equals 1.05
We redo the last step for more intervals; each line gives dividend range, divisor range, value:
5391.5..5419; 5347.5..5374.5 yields 0.96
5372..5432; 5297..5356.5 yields 1.00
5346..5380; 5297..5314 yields 1.02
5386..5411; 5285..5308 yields 0.97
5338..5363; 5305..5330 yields 1.03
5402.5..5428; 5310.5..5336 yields 1.02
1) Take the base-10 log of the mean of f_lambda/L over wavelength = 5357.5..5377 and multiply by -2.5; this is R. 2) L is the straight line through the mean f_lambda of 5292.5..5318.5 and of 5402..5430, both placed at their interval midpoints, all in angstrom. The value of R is -0.03 mag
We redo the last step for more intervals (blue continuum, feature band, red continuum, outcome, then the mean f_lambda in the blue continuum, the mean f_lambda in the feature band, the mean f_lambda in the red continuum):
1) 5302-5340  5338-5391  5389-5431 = -0.03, 32.4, 33.3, 32.5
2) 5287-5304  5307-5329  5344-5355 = 0.01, 32.6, 32.5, 32.9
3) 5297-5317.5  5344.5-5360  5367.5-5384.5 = -0.03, 33.2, 33.7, 32.6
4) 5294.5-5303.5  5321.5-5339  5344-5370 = 0.07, 31.5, 30.7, 33.9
